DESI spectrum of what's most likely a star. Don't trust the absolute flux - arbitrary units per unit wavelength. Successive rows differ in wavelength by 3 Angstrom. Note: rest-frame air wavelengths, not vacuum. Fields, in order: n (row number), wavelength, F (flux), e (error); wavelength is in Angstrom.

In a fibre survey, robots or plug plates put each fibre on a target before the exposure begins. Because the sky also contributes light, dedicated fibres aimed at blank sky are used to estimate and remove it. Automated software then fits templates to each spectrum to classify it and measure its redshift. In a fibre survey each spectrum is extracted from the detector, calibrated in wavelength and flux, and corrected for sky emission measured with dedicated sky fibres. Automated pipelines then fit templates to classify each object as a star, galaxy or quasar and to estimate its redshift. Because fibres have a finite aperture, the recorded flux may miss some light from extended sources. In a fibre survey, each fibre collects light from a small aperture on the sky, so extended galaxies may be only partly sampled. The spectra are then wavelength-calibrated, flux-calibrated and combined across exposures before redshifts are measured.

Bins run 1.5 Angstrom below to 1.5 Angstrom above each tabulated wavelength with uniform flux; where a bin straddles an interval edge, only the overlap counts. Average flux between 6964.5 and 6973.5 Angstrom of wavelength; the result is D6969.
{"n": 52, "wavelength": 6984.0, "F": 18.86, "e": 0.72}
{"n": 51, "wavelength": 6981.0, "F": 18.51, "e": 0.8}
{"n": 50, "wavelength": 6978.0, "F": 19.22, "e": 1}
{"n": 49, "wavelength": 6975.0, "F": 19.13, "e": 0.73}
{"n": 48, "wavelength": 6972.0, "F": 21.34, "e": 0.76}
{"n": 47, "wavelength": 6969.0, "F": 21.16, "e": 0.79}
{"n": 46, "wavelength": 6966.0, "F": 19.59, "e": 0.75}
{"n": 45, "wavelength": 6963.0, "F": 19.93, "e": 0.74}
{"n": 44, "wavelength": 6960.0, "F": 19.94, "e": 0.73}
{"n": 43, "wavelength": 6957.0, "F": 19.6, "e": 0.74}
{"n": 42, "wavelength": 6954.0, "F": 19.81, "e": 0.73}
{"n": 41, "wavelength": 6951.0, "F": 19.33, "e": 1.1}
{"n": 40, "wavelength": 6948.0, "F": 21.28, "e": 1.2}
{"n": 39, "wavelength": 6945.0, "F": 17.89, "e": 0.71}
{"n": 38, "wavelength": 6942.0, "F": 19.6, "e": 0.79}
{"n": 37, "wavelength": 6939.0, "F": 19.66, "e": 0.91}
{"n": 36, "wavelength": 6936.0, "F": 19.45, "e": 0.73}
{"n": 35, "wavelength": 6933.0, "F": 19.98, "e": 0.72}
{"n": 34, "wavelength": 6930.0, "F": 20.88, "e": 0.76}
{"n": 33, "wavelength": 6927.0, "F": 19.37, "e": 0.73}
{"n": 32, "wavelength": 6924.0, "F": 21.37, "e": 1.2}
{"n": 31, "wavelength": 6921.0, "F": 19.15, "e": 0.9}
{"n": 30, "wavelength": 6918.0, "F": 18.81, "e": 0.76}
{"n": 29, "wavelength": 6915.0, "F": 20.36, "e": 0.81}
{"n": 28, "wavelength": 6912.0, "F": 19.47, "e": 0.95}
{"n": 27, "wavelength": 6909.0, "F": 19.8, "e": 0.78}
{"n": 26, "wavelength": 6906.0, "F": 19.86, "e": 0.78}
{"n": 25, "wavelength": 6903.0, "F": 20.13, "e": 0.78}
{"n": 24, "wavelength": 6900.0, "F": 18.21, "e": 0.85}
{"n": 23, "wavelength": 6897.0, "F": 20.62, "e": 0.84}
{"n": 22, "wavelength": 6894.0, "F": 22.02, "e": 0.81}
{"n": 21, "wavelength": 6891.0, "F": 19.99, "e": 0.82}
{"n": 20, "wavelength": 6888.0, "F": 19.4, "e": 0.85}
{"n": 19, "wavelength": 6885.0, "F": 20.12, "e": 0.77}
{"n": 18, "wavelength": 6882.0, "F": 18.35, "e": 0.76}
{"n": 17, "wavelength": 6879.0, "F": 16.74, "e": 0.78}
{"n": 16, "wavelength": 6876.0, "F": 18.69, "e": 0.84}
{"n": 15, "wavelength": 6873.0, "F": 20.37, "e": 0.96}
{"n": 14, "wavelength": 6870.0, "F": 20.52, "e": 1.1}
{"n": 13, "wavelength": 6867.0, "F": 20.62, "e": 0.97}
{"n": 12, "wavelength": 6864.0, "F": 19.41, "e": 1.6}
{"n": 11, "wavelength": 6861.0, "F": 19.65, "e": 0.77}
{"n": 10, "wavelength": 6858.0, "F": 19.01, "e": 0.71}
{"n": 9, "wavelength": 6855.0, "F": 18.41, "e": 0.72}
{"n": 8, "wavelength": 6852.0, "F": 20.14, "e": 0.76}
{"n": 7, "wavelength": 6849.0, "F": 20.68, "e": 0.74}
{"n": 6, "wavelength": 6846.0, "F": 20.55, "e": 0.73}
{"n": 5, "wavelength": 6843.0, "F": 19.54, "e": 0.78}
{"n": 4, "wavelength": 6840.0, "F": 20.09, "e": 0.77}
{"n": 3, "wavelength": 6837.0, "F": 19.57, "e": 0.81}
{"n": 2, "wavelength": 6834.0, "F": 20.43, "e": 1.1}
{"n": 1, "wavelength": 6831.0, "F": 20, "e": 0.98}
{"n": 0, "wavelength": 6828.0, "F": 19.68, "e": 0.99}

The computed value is 20.7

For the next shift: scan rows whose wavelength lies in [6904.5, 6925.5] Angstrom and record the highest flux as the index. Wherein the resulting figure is 21.37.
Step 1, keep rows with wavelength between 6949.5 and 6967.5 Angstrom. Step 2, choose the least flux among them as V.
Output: 19.33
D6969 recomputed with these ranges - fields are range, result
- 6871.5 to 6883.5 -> 18.5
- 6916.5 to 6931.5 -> 19.9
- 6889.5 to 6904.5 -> 20.2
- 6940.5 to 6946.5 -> 18.7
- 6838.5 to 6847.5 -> 20.1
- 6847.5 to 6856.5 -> 19.7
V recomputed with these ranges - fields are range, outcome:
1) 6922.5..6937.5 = 19.37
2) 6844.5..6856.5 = 18.41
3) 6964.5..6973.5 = 19.59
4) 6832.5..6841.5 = 19.57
